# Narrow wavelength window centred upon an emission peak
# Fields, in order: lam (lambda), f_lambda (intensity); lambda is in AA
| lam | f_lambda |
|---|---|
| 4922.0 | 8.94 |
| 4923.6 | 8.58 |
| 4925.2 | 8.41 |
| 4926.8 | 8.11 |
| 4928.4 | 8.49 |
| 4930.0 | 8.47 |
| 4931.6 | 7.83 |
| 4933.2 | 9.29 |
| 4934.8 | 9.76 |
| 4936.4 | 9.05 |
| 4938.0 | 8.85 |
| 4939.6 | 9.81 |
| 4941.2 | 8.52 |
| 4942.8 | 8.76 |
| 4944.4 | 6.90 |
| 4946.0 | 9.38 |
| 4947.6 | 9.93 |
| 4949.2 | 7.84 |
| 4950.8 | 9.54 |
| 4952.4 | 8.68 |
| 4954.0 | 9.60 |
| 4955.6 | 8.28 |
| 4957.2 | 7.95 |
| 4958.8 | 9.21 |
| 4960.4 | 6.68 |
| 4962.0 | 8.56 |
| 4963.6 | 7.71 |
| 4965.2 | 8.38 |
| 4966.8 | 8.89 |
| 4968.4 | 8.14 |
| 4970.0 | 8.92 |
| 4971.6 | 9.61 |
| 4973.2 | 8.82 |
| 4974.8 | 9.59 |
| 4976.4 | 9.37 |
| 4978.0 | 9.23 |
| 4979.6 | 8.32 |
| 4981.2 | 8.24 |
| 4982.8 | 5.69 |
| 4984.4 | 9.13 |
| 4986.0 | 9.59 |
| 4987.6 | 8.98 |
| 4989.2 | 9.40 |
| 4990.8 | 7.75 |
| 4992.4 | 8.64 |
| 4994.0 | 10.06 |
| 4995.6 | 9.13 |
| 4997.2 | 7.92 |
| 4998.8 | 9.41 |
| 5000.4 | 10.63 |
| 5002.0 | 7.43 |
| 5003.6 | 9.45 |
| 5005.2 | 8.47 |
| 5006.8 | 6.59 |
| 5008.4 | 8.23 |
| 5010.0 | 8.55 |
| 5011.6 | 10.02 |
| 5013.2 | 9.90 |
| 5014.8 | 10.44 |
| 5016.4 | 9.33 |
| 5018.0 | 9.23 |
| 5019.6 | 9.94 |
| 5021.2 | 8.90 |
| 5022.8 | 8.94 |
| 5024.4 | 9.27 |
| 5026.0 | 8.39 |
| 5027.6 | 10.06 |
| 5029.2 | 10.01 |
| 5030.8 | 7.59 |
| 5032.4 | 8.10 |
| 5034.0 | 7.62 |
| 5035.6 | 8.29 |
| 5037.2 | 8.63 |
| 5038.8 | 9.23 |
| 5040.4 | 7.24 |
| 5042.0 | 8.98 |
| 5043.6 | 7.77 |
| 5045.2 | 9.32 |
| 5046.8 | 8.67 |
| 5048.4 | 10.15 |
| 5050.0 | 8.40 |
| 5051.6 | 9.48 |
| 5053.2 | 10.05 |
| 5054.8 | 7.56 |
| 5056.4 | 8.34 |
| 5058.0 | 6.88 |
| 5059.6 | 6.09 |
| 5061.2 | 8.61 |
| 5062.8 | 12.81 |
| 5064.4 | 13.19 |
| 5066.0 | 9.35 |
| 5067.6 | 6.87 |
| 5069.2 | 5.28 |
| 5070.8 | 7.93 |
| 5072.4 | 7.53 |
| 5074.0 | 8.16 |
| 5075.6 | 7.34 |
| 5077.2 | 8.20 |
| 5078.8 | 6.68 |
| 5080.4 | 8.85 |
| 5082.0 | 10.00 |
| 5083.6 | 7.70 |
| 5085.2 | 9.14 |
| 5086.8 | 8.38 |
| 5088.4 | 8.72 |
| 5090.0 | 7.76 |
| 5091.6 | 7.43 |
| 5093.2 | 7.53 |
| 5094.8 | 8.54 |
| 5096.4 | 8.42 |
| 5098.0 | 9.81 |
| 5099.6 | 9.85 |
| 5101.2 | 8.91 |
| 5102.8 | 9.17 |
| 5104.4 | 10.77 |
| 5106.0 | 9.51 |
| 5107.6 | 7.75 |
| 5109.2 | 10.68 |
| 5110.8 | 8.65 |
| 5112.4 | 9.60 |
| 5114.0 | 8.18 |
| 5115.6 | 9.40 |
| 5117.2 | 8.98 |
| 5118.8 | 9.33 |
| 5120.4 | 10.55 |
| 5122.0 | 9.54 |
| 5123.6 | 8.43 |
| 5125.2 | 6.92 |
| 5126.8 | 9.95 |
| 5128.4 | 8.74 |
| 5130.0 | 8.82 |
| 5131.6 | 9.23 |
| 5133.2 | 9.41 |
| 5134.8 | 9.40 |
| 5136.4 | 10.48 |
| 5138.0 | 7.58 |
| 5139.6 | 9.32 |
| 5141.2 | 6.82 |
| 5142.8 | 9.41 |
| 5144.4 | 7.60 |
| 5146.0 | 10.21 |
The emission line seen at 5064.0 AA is Hbeta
